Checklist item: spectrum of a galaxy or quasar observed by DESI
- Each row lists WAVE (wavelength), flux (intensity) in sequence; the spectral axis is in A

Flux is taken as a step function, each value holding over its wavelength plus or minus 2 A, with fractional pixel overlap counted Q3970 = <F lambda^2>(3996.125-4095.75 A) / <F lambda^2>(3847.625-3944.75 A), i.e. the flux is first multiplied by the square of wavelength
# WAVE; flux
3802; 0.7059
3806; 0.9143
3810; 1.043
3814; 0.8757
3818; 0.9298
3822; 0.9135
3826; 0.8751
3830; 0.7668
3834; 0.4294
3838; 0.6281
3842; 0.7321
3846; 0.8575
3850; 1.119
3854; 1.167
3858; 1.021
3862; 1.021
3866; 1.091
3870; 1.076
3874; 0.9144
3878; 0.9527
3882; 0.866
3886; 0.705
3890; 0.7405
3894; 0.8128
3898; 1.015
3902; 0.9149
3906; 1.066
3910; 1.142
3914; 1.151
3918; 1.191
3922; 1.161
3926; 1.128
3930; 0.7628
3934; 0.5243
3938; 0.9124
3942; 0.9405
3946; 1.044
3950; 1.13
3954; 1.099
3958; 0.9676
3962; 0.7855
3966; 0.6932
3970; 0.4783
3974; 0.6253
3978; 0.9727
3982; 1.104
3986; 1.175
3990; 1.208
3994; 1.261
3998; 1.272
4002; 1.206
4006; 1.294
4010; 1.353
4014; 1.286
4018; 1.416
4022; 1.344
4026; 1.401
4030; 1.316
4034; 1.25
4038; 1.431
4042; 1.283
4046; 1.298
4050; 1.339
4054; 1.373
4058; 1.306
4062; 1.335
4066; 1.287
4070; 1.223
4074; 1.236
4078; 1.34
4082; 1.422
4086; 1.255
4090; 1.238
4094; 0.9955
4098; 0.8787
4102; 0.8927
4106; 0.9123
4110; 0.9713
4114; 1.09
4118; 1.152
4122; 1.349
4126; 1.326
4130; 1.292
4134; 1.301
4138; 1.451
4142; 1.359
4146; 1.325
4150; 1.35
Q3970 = 1.4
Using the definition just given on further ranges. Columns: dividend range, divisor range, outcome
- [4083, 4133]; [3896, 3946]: 1.24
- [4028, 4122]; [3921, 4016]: 1.26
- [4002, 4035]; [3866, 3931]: 1.44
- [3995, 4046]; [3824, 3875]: 1.60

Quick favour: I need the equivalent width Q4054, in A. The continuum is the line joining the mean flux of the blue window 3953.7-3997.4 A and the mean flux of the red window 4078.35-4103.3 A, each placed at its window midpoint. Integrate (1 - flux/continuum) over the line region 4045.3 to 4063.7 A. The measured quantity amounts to -4.4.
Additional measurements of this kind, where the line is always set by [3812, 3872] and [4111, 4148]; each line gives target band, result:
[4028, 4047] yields -2.5 A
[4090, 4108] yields 4.2 A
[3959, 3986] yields 6.6 A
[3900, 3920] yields -2.0 A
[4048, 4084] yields -3.5 A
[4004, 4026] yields -4.1 A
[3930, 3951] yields 3.0 A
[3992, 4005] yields -1.6 A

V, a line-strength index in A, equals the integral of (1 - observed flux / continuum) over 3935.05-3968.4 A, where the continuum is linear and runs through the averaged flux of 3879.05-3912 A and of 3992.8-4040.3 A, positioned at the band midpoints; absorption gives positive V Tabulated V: 5.1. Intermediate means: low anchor 0.909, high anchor 1.32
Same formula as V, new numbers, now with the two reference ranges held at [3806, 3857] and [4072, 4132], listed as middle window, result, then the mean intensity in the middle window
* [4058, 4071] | -2.0 A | 1.29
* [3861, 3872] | -2.0 A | 1.07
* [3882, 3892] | 1.9 A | 0.751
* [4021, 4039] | -4.4 A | 1.34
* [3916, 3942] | 0.6 A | 0.946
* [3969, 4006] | -0.9 A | 1.06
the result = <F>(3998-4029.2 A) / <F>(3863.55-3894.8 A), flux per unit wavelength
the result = 1.5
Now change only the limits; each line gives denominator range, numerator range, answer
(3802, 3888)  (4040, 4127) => 1.34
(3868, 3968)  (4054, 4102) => 1.29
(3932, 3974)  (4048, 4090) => 1.55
